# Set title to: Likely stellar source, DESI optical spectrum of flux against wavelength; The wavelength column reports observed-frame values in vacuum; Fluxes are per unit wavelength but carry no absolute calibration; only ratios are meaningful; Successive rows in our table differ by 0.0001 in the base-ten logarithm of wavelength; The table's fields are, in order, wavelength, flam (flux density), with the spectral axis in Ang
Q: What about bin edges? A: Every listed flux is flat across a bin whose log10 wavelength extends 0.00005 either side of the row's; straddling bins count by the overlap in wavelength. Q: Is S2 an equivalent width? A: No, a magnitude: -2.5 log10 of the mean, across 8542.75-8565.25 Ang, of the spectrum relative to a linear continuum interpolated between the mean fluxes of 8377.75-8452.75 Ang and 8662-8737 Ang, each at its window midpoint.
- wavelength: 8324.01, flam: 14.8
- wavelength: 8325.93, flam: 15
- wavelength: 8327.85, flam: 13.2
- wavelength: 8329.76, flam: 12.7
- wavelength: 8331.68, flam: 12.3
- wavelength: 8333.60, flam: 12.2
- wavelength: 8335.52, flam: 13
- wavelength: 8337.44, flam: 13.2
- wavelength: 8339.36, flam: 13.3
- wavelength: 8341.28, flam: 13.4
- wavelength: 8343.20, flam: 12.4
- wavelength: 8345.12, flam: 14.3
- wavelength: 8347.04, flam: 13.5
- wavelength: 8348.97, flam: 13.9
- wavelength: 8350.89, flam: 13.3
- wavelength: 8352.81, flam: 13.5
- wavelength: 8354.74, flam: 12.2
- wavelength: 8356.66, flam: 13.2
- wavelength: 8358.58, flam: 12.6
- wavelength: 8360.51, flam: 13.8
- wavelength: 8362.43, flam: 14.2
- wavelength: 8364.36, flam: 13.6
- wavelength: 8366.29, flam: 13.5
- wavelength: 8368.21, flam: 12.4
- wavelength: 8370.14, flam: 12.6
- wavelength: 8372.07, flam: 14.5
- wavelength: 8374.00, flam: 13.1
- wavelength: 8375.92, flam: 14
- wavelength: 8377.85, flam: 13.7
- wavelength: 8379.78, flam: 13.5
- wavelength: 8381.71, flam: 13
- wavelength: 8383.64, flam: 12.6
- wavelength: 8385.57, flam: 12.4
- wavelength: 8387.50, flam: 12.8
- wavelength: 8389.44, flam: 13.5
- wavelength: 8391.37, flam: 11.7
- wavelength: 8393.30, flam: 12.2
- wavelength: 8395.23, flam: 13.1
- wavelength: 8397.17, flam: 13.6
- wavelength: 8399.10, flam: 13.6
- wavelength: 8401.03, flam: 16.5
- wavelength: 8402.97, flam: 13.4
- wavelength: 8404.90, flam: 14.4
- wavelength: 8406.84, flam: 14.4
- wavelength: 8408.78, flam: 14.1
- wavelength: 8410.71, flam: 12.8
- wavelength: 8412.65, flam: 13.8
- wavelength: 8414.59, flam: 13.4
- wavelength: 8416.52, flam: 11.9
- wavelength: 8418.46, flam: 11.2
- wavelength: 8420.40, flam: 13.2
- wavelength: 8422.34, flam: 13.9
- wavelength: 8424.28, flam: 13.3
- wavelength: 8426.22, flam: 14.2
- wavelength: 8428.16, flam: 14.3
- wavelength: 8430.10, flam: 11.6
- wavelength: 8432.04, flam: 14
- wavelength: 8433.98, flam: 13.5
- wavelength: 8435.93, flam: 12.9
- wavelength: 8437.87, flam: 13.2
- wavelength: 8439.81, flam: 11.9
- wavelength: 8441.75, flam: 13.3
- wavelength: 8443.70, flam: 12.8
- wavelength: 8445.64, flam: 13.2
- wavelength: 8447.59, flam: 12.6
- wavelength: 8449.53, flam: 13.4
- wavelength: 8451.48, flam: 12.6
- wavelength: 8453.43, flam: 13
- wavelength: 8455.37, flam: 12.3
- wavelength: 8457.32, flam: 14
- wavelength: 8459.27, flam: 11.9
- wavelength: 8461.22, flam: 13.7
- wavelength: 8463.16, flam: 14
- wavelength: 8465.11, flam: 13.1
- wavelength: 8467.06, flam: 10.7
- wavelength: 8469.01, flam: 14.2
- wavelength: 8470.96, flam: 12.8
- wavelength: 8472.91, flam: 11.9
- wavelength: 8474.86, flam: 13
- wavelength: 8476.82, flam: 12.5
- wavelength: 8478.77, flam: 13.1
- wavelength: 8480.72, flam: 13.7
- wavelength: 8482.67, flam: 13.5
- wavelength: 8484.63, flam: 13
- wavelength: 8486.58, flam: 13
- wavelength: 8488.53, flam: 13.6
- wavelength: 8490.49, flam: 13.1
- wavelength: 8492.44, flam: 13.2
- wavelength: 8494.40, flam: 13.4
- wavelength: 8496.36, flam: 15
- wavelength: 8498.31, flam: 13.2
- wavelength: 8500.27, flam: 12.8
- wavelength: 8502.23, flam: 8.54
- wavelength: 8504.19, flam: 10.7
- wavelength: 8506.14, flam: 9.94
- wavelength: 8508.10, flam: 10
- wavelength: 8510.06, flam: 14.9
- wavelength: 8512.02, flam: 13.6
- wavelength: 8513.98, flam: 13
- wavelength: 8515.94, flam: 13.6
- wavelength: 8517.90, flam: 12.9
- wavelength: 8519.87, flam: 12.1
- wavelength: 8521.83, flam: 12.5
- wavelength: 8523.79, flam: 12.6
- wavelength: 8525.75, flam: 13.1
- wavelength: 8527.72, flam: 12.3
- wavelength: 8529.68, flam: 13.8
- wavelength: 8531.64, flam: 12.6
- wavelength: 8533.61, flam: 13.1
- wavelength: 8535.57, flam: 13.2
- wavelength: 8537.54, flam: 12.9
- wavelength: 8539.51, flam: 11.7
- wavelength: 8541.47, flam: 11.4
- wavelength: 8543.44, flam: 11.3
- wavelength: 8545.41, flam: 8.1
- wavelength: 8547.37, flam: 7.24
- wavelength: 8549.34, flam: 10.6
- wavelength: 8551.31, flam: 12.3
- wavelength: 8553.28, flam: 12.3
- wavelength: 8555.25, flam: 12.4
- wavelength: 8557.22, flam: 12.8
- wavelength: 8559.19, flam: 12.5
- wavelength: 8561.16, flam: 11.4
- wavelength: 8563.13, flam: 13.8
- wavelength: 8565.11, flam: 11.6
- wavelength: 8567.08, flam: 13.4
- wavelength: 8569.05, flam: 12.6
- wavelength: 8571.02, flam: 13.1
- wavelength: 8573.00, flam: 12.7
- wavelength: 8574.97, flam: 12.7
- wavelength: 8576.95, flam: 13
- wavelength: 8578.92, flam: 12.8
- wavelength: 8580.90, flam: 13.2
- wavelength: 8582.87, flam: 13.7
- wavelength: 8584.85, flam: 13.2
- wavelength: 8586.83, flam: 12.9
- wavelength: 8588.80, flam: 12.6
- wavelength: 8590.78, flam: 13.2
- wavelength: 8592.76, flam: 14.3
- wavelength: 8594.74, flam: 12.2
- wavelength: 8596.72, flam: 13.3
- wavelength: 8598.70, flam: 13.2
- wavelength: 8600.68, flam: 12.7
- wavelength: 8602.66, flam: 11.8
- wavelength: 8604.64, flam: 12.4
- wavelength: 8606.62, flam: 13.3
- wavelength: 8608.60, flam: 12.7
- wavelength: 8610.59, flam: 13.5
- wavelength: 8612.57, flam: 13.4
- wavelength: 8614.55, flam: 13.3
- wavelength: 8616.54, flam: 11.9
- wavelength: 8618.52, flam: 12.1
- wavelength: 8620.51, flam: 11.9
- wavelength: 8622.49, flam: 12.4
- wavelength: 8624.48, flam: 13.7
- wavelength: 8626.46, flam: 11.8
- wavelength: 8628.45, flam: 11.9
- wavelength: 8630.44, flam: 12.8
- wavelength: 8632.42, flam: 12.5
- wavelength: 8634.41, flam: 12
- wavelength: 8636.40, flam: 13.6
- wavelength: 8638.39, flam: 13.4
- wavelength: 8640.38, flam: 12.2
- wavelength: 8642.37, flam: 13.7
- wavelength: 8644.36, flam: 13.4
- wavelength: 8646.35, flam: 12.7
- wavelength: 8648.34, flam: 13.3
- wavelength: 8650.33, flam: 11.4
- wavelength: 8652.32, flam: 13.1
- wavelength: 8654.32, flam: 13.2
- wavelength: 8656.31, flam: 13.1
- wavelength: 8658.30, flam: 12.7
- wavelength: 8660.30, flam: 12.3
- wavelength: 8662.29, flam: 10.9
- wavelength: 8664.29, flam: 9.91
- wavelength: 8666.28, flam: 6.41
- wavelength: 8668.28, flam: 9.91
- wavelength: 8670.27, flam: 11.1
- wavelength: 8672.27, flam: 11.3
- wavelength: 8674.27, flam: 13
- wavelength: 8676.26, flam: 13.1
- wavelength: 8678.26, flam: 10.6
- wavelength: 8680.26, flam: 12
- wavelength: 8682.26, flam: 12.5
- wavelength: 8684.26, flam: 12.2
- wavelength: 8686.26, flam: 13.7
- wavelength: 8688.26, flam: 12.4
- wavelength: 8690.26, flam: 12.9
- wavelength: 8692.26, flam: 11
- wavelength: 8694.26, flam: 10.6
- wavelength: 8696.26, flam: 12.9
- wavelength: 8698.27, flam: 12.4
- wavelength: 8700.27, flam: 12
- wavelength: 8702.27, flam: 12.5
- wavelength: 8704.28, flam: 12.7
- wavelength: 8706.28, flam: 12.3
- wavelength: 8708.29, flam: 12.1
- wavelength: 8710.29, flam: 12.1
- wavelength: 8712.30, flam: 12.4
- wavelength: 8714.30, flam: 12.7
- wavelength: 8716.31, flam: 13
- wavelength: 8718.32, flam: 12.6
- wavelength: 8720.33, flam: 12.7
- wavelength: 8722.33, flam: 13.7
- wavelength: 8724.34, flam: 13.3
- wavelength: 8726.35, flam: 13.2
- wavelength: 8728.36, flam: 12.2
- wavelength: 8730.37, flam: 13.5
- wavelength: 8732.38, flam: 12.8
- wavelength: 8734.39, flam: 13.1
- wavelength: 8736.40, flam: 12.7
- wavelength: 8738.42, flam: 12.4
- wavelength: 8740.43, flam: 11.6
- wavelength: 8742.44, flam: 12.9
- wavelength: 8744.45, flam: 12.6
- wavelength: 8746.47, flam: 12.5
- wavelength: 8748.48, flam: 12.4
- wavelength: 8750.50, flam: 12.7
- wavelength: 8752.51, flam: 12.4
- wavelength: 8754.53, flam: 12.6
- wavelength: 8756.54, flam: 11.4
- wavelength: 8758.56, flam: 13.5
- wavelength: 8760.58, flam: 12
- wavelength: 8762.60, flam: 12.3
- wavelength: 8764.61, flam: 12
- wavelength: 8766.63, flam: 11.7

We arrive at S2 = 0.120 mag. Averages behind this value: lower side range 13.2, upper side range 12.1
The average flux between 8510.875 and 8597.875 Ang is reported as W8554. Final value 12.5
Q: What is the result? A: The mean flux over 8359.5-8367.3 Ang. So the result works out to 13.8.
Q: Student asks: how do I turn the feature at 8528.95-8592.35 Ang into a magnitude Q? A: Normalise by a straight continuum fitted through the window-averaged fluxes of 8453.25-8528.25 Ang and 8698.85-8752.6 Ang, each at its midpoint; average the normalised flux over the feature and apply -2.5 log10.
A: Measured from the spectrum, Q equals 0.034 mag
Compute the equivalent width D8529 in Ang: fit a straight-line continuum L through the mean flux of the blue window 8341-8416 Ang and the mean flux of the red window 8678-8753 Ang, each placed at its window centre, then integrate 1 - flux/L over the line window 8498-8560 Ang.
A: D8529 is 4.8 Ang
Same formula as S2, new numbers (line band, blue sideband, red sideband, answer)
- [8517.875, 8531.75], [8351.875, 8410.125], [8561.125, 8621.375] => 0.02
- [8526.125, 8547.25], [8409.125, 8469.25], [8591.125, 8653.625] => 0.09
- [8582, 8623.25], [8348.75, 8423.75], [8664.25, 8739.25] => -0.03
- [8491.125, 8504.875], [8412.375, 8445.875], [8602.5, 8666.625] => 0.04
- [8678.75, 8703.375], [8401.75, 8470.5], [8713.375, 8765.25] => 0.04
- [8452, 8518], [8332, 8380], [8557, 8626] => 0.02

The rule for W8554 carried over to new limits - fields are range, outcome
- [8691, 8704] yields 12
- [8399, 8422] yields 13.6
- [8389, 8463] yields 13.2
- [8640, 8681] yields 11.9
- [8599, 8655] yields 12.7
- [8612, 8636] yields 12.5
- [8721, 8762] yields 12.7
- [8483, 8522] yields 12.6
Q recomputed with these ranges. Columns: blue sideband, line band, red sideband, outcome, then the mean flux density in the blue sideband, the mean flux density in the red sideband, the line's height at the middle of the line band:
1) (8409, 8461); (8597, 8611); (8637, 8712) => -0.04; 13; 12.1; 12.4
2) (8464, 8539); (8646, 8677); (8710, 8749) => 0.09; 12.7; 12.7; 12.7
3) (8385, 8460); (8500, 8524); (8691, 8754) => 0.08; 13.2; 12.5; 13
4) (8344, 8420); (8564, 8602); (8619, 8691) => -0.04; 13.3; 12.2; 12.5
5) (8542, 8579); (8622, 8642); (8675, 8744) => -0.04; 11.9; 12.5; 12.2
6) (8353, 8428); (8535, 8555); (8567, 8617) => 0.18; 13.3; 13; 13.1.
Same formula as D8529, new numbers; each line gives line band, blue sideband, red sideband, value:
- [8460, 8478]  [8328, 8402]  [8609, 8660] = 0.3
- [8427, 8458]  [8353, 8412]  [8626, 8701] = 0.2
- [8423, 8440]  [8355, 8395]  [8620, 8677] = -0.5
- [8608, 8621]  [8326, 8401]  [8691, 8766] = 0.0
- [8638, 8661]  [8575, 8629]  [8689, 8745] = -0.3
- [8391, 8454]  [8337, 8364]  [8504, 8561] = -2.0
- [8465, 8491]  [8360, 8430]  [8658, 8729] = 0.1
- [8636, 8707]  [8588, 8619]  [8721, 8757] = 3.8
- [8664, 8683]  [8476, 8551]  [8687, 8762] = 2.2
